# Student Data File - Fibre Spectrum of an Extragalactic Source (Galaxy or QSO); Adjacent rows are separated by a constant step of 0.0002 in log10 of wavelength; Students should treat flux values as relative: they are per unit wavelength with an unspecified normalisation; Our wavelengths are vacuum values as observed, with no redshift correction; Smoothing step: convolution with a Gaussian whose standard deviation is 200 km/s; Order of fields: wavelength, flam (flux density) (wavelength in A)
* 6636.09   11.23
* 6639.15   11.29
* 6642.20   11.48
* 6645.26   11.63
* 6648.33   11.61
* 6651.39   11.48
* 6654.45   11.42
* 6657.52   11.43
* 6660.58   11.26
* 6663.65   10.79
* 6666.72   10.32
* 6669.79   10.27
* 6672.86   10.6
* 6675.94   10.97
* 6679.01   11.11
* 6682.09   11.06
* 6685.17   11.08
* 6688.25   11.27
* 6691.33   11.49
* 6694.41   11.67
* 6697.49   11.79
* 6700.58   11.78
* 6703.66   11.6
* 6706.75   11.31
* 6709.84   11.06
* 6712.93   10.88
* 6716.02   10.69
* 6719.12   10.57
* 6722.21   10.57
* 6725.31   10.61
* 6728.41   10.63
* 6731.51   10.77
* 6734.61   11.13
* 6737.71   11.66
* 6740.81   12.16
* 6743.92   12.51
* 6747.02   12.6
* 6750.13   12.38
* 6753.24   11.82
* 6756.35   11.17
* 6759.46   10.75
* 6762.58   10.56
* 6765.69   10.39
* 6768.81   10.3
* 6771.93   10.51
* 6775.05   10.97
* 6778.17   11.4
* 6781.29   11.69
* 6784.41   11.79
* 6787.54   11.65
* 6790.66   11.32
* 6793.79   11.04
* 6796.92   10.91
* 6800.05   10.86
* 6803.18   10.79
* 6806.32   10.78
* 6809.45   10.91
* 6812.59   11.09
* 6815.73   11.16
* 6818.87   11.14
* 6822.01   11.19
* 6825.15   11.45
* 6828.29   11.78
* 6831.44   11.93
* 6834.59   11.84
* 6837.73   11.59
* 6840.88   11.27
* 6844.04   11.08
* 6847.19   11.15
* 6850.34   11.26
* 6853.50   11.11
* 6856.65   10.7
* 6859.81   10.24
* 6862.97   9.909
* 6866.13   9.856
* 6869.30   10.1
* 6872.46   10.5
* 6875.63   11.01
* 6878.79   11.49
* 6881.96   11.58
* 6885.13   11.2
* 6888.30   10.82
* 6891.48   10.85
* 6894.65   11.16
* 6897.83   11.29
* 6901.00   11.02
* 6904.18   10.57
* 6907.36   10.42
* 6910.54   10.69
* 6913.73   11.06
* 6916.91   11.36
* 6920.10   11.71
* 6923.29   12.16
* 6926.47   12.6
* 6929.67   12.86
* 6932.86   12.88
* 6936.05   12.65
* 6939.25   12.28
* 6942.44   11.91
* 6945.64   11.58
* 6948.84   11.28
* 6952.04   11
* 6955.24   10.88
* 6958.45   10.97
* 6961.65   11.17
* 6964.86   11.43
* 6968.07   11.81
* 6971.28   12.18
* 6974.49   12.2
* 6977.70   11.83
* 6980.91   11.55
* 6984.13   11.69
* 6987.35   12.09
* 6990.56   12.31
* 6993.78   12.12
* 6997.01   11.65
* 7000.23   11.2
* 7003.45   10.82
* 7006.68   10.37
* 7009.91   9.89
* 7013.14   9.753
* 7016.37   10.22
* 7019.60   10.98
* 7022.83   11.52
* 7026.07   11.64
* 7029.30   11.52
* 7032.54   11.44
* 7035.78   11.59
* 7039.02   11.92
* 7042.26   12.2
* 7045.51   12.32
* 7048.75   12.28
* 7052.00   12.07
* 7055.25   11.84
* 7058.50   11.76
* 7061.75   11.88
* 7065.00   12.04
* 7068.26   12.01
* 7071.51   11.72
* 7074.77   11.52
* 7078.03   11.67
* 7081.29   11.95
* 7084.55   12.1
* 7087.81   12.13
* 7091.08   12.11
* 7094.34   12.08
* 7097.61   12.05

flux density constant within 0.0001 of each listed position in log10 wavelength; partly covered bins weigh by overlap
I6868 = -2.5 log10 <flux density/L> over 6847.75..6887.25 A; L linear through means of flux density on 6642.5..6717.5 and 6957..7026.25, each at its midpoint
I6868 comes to 0.05 mag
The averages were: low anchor 11.2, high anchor 11.3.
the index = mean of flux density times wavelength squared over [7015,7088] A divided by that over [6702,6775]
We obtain 1.15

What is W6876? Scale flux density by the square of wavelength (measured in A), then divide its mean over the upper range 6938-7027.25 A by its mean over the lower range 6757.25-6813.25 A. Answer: 1.10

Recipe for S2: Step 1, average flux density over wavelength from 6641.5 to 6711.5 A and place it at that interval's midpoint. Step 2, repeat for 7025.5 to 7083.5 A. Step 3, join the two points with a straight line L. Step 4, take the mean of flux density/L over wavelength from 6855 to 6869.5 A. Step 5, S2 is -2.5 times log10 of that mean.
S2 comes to 0.14 mag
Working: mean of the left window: 11.2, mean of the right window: 11.9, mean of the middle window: 10.2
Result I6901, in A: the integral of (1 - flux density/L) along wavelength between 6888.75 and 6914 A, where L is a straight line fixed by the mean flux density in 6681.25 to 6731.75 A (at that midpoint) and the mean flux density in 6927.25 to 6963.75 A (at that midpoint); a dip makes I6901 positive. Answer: 1.7 A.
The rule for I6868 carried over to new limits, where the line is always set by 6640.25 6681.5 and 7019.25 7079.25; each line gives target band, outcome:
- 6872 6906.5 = 0.045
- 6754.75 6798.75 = 0.027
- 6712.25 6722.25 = 0.053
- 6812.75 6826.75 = 0.016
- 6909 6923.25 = 0.025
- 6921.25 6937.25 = -0.091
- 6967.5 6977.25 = -0.037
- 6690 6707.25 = -0.043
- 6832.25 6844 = -0.009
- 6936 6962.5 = 0.015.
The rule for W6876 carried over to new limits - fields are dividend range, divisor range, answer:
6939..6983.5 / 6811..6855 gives 1.06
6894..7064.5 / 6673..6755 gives 1.10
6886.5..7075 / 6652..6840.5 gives 1.10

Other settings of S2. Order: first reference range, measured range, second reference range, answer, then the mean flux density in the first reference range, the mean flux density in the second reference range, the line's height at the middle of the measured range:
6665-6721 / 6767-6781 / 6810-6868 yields 0.02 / 11.1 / 11.1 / 11.1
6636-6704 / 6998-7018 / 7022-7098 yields 0.14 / 11.2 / 11.9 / 11.8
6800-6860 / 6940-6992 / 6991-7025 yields -0.06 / 11.2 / 10.9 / 11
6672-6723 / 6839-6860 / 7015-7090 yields 0.04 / 11.2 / 11.8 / 11.4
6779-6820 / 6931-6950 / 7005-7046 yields -0.09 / 11.2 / 11.1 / 11.2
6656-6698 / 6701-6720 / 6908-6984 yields 0.01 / 11.1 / 11.7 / 11.1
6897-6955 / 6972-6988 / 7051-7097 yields -0.01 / 11.6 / 11.9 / 11.7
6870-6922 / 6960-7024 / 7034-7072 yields 0.03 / 11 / 12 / 11.6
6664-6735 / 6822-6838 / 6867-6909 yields -0.07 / 11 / 10.9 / 10.9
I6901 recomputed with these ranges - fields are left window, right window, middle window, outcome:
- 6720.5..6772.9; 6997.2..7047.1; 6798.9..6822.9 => 0.5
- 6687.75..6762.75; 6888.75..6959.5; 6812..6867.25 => 1.6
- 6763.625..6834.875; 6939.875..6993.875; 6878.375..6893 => 0.3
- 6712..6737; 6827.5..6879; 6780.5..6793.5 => -0.8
